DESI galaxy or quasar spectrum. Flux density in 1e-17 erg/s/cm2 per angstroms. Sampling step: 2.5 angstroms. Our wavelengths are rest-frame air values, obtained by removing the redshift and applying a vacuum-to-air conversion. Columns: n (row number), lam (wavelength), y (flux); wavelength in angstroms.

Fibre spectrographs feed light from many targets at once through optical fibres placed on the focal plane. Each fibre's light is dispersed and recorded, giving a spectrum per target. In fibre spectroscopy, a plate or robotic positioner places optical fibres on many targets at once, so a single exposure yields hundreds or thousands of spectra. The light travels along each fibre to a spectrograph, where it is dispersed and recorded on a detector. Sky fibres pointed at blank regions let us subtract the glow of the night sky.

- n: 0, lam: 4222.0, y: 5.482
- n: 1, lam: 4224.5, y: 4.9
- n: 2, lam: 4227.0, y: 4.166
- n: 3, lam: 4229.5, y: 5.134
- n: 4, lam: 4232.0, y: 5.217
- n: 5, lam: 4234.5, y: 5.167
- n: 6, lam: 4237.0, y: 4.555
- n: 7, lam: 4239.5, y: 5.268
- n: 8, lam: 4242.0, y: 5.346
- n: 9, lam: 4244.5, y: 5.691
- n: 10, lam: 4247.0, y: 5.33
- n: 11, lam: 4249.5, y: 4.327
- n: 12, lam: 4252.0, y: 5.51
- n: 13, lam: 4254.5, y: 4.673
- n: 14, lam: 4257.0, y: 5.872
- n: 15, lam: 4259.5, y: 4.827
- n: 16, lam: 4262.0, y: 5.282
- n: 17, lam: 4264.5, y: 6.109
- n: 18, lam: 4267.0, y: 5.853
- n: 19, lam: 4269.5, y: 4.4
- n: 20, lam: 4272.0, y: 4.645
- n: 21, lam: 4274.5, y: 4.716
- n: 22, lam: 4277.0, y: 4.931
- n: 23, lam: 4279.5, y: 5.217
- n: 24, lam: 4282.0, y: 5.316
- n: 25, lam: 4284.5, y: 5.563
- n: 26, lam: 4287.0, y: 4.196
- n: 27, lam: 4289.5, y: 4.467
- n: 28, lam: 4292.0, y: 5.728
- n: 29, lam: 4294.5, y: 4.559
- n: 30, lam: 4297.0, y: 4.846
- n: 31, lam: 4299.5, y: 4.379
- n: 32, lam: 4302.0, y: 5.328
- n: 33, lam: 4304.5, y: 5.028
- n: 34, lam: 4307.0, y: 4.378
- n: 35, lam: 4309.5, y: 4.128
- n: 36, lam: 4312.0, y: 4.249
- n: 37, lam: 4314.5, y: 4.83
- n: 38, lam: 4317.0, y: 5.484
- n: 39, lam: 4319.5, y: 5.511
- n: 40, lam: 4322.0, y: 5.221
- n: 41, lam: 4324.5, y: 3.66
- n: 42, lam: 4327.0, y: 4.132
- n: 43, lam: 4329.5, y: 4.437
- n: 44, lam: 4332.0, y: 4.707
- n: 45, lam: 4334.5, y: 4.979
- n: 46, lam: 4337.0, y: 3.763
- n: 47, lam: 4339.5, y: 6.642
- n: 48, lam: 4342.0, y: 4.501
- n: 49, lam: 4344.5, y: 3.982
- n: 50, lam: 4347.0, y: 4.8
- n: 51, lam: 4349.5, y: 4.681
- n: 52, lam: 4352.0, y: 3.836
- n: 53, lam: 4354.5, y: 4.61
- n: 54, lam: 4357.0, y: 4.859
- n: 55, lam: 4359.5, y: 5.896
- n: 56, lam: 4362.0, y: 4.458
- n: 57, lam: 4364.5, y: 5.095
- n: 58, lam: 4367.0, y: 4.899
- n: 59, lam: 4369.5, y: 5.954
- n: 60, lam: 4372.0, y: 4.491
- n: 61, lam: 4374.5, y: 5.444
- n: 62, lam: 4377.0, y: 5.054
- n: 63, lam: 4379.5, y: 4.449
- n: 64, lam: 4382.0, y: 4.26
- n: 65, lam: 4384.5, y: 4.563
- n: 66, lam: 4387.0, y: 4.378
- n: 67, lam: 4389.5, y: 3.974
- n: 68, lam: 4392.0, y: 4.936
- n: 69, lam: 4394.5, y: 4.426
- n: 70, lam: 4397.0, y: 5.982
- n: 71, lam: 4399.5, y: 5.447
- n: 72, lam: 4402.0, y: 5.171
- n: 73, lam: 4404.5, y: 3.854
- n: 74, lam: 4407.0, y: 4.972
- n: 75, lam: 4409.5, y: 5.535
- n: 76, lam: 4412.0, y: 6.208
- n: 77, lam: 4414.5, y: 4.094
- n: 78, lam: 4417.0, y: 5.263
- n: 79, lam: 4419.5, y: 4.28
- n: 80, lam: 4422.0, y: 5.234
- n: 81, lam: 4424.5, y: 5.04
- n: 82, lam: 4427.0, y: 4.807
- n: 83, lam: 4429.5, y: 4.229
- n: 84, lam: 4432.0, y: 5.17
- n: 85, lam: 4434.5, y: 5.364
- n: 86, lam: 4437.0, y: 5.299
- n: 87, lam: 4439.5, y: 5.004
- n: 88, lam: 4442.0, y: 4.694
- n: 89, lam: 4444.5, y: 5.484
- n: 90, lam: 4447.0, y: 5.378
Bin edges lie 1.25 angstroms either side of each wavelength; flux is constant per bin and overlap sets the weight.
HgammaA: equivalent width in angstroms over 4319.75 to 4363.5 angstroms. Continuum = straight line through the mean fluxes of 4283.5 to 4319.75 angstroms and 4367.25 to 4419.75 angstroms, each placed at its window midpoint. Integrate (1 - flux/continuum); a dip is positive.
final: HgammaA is 1.6 angstroms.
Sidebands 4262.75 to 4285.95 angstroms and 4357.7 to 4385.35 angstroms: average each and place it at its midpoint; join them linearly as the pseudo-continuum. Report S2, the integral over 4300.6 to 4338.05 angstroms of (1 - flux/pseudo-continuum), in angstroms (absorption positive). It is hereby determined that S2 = 3.13 angstroms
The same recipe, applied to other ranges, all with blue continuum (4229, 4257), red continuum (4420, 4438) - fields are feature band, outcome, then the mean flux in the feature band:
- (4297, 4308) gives 0.6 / 4.8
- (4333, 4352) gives 1.3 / 4.7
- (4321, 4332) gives 1.5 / 4.38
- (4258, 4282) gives 0.0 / 5.13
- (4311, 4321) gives 0.1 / 5.04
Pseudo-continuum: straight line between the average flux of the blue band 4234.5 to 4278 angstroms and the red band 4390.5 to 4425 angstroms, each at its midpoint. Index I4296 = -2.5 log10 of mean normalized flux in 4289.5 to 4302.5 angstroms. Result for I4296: 0.046 mag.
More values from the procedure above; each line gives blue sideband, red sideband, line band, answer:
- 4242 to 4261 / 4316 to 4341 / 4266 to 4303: 0.02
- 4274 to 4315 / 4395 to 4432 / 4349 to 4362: 0.04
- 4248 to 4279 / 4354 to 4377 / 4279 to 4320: 0.05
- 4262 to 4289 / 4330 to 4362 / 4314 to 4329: 0.02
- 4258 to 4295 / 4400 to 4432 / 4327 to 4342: 0.04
